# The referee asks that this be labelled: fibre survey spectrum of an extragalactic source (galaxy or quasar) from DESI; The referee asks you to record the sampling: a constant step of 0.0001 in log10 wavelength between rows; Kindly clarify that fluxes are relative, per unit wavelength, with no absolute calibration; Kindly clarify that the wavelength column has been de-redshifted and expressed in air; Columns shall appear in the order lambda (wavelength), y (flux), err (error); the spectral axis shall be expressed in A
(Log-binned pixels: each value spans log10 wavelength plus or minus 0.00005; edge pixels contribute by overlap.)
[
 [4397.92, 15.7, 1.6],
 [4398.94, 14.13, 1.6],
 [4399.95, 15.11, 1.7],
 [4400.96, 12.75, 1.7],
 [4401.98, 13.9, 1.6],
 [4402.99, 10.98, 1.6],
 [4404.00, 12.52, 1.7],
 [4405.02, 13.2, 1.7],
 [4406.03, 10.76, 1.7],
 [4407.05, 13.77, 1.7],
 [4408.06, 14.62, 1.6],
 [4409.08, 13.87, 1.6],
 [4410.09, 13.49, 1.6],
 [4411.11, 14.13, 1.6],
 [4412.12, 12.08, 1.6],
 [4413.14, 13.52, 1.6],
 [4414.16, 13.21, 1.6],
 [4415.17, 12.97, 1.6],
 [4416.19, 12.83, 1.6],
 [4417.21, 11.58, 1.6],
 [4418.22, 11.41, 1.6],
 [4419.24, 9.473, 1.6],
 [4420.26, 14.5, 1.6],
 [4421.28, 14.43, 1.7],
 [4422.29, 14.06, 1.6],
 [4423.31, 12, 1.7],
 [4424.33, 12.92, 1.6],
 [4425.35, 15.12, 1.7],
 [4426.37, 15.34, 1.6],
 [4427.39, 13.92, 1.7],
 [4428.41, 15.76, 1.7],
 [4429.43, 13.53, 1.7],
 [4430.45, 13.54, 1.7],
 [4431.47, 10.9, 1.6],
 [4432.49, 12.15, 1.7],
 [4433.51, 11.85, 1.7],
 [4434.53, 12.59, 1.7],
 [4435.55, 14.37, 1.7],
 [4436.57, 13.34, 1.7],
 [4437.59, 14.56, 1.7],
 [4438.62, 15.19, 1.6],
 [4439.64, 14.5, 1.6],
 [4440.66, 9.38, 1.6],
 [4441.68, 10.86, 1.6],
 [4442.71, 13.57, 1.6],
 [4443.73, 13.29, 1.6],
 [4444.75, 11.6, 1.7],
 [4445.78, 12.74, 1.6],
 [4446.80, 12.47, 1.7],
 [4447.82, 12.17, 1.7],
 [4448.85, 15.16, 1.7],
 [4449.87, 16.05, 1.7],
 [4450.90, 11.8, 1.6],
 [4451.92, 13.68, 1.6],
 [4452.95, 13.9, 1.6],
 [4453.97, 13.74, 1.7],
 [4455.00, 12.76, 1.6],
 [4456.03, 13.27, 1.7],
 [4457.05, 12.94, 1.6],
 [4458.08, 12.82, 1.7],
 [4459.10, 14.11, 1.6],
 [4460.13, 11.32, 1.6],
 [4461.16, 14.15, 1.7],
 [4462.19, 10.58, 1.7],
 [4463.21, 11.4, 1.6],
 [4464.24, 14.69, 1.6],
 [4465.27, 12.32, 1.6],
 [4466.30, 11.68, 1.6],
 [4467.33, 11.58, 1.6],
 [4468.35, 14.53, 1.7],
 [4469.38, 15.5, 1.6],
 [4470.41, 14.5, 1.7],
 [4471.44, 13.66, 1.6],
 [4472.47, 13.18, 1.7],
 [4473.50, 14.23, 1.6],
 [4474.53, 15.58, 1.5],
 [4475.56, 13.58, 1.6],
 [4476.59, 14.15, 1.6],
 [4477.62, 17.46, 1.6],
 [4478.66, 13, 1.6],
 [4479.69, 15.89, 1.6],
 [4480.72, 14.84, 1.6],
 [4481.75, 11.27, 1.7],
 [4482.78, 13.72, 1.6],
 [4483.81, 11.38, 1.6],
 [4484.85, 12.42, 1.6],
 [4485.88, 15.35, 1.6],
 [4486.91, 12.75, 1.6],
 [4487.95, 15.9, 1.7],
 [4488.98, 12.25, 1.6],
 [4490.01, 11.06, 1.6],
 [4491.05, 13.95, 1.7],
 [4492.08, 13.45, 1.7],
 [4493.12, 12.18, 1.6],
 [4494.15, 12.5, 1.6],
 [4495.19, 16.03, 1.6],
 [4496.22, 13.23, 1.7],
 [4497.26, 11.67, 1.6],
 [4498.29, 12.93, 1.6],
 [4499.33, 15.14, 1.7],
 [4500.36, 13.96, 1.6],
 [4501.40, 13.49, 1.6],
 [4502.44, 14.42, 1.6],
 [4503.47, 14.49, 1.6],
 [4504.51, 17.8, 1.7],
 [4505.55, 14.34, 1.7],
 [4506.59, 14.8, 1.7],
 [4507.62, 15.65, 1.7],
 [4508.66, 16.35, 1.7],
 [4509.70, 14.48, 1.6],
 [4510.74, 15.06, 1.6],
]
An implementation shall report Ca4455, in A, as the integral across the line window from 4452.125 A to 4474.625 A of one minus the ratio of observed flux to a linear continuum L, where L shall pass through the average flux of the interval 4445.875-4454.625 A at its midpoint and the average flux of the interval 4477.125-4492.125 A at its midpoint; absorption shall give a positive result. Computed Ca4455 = 0.6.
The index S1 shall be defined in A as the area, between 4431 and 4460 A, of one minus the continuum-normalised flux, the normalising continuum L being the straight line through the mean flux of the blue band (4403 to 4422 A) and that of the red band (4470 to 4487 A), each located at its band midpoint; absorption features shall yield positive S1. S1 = 0.8 A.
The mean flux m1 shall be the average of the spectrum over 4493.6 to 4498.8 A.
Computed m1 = 13.3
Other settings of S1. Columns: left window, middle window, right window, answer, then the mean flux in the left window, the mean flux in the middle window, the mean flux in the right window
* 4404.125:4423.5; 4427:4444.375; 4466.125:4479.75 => 0.4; 12.9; 13.1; 14.2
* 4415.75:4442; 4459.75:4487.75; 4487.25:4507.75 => 0.2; 13.1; 13.5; 13.9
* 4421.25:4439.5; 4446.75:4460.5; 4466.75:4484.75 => 0.5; 13.6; 13.3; 14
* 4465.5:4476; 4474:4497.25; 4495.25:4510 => 0.7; 13.8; 13.7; 14.5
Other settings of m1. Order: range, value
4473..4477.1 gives 14.4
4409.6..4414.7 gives 13.3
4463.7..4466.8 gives 12.9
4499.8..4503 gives 14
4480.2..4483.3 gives 13.3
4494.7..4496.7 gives 14.7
